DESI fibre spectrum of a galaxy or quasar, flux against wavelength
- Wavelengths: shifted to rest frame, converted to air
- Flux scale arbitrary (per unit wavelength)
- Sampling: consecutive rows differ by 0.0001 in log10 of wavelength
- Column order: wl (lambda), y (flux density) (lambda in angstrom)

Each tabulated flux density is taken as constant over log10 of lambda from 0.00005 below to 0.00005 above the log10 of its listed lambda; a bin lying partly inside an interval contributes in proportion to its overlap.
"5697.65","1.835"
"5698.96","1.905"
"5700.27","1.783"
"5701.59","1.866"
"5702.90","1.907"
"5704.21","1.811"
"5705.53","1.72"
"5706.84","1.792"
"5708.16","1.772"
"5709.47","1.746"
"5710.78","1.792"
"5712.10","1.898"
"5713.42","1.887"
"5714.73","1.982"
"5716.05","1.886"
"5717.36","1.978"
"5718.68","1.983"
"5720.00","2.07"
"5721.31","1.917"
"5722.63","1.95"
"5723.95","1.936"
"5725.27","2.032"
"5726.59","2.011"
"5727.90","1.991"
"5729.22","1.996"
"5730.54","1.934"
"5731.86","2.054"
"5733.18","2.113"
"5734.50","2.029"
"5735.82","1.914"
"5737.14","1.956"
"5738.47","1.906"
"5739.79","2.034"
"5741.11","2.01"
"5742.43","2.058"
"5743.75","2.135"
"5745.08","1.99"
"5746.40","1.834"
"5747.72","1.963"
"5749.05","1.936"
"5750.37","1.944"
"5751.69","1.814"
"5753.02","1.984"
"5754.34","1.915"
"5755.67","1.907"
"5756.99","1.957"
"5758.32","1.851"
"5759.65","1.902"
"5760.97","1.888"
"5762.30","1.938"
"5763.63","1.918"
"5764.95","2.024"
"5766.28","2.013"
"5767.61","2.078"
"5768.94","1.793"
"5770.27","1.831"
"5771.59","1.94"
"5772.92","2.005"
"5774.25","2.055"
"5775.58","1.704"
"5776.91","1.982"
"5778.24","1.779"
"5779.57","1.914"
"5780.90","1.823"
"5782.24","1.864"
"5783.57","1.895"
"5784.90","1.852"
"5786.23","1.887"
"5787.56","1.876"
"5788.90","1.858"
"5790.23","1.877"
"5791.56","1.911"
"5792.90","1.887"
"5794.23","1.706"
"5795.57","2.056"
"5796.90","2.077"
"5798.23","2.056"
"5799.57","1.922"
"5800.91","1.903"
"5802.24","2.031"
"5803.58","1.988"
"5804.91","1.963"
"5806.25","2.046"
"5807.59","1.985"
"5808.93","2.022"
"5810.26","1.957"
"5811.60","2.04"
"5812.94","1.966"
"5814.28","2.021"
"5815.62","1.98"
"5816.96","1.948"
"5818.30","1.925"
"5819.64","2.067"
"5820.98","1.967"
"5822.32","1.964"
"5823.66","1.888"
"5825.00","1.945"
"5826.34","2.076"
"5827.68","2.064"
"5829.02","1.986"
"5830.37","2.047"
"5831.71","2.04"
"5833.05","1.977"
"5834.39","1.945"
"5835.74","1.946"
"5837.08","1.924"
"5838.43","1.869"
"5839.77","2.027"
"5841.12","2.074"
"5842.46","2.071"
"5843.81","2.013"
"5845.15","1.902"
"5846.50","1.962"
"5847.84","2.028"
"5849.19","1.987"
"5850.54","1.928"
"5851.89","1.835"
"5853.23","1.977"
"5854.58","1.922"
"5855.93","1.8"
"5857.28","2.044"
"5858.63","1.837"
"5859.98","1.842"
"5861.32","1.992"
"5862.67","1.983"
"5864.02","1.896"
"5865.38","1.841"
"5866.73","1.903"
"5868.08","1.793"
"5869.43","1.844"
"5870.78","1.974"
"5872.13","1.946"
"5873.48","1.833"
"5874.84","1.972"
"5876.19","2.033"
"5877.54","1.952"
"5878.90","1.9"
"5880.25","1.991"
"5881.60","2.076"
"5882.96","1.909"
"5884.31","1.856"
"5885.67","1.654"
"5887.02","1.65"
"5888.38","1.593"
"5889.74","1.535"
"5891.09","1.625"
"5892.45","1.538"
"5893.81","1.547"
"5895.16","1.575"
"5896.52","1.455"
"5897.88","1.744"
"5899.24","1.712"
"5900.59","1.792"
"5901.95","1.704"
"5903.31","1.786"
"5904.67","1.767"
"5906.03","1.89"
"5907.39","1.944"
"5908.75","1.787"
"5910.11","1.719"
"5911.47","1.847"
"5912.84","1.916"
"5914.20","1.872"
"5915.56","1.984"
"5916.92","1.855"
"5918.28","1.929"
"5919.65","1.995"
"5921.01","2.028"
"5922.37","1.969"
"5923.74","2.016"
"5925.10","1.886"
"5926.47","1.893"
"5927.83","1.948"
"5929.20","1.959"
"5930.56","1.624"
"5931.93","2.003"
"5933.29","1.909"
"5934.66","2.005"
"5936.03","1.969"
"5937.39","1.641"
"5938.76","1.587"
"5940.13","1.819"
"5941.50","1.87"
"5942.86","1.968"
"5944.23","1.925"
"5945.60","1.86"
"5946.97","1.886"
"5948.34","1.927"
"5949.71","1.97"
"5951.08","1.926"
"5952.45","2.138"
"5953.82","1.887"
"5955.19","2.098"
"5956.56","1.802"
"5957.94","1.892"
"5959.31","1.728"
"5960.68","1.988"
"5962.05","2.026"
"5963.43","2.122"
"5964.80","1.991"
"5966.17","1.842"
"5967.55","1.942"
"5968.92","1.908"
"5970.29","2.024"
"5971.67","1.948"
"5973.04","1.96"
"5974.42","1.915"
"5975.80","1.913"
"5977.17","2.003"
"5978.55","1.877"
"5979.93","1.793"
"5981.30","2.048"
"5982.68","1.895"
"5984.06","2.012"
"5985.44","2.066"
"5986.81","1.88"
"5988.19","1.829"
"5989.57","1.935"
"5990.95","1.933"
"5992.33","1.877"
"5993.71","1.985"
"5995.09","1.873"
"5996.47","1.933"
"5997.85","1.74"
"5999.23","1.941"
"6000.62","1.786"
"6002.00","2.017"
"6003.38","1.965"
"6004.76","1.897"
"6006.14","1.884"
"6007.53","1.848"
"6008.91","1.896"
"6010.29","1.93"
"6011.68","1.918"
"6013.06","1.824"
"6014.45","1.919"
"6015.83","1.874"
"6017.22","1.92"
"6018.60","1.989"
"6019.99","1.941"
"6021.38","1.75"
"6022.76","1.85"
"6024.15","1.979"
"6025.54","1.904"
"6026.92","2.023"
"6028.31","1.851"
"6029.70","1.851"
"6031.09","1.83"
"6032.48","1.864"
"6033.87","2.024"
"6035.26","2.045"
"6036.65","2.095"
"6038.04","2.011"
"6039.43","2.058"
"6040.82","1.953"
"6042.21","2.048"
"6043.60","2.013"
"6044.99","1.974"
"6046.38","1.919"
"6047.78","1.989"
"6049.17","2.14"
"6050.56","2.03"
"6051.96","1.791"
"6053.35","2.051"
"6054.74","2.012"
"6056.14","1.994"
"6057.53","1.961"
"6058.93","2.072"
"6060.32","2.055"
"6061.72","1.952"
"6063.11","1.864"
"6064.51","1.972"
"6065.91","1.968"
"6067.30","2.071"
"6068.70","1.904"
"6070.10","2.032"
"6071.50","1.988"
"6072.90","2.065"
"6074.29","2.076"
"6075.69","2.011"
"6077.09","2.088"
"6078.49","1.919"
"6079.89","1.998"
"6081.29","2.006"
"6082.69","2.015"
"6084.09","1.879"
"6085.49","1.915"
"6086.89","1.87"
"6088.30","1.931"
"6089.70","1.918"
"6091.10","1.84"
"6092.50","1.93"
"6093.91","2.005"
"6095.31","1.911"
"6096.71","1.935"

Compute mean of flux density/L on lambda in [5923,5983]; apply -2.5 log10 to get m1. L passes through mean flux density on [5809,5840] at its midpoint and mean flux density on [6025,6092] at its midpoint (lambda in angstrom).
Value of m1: 0.034 mag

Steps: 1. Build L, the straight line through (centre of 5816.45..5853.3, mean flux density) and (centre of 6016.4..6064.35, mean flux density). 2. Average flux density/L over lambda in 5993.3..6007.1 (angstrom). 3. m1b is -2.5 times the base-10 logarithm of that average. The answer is 0.04 mag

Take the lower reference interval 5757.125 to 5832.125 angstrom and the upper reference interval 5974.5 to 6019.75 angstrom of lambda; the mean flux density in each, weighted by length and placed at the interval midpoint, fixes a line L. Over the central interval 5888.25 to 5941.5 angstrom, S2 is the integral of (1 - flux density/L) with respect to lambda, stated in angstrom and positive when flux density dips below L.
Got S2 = 3.3 angstrom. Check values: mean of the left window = 1.95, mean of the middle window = 1.81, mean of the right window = 1.91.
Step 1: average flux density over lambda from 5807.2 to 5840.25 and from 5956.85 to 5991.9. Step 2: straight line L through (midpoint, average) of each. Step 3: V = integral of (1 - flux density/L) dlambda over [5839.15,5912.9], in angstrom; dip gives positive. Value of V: 4.4 angstrom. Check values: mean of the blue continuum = 1.98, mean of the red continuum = 1.94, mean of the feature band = 1.85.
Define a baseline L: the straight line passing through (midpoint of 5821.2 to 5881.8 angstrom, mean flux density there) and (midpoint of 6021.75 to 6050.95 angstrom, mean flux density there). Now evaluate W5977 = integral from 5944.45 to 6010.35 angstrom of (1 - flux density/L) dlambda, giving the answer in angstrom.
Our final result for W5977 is 1.2 angstrom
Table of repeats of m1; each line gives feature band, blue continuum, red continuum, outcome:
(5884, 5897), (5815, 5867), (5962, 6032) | 0.21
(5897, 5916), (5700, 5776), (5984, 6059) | 0.07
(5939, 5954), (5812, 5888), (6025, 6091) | 0.02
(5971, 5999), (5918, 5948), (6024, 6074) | 0.01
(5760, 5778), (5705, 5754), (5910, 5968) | 0.00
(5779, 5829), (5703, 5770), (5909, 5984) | -0.01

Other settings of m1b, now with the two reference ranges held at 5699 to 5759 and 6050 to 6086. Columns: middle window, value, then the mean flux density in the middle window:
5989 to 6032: 0.045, 1.9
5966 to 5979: 0.019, 1.94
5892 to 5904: 0.185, 1.65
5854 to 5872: 0.031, 1.9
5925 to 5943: 0.061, 1.86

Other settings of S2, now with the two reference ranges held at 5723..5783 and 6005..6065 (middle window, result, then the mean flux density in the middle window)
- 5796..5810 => -0.37 angstrom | 2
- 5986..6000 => 0.40 angstrom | 1.89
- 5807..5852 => -0.81 angstrom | 1.98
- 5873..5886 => 0.15 angstrom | 1.93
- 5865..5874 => 0.33 angstrom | 1.88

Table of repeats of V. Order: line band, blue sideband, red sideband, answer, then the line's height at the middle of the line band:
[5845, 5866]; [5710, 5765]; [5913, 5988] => 0.15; 1.94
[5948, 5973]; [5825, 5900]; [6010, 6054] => -0.44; 1.92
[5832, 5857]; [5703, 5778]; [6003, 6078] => -0.16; 1.94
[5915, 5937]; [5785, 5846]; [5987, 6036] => 0.01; 1.93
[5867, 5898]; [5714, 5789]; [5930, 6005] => 2.29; 1.93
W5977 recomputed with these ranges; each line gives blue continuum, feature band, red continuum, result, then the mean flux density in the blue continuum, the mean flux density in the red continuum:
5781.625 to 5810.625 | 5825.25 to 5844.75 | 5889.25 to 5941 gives -1.1 angstrom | 1.94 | 1.81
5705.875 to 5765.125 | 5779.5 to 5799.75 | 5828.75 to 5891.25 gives 0.3 angstrom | 1.94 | 1.91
